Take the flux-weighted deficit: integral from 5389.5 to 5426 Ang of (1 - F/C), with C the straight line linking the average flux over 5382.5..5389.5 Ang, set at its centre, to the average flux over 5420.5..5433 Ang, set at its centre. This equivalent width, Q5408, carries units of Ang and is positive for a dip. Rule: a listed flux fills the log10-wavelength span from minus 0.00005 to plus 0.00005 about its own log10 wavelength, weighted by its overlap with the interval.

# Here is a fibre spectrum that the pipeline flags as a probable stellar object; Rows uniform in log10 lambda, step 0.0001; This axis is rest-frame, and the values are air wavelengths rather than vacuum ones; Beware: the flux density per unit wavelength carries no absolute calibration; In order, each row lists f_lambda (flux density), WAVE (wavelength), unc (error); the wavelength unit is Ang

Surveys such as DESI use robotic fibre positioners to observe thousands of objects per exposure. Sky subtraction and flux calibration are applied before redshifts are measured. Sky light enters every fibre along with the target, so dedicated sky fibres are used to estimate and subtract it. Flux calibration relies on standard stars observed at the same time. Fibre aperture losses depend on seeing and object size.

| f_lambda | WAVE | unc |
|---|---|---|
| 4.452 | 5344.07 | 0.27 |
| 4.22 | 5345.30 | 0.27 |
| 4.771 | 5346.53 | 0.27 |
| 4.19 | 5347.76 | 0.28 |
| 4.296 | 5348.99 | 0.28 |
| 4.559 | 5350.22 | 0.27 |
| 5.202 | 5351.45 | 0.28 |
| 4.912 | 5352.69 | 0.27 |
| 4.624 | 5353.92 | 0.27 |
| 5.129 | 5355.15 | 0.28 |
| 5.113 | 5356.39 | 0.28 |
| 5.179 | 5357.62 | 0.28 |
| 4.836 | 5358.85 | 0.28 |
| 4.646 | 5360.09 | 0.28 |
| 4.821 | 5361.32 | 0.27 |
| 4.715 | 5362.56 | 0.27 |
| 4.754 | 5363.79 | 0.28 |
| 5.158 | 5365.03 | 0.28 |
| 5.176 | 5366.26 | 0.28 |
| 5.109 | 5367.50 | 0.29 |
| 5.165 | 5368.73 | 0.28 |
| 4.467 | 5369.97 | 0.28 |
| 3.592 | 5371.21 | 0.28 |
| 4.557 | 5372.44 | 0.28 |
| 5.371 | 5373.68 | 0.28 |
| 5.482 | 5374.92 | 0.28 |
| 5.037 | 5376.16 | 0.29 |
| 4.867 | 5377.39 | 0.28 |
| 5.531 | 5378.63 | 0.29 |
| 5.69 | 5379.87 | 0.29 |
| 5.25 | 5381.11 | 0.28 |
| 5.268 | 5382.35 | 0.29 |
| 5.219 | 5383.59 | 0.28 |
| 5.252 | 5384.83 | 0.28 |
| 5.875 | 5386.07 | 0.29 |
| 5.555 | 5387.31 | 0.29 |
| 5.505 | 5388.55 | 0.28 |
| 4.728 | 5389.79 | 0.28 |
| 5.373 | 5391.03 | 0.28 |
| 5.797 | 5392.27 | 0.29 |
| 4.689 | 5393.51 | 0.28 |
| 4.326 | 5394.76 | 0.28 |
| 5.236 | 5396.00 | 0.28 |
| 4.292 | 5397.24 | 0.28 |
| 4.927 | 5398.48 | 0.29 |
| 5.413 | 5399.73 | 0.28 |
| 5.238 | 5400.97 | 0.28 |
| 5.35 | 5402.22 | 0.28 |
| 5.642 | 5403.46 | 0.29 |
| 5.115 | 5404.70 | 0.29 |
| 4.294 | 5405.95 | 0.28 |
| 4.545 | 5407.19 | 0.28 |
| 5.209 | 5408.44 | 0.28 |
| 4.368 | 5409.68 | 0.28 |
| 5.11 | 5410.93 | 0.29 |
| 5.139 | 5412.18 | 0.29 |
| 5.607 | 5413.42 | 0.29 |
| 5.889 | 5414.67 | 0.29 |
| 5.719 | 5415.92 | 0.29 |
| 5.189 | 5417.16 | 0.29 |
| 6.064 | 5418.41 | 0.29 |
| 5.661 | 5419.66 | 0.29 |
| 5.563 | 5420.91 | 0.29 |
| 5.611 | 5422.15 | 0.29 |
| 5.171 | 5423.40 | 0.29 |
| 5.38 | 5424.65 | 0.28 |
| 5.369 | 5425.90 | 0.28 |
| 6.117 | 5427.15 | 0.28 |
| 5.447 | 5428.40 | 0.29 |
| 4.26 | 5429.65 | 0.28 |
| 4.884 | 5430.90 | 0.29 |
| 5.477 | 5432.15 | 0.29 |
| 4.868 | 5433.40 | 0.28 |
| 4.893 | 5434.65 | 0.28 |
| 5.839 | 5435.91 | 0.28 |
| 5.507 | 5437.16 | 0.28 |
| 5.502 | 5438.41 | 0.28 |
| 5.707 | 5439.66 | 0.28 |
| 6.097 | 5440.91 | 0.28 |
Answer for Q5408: 1.1 Ang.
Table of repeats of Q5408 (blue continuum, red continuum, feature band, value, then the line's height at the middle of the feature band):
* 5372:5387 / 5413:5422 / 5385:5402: 0.9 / 5.43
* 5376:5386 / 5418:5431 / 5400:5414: 0.8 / 5.38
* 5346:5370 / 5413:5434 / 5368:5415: 0.4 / 5.15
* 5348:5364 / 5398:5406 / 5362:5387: -0.6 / 4.97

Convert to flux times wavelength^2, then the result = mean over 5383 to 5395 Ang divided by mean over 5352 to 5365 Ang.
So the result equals 1.09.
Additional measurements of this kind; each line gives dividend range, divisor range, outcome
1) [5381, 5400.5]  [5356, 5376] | 1.07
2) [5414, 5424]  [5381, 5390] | 1.06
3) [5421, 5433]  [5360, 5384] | 1.08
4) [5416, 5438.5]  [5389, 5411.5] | 1.09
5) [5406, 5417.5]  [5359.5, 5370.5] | 1.07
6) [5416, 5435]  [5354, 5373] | 1.13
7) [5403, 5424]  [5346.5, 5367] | 1.12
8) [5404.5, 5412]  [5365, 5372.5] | 1.02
